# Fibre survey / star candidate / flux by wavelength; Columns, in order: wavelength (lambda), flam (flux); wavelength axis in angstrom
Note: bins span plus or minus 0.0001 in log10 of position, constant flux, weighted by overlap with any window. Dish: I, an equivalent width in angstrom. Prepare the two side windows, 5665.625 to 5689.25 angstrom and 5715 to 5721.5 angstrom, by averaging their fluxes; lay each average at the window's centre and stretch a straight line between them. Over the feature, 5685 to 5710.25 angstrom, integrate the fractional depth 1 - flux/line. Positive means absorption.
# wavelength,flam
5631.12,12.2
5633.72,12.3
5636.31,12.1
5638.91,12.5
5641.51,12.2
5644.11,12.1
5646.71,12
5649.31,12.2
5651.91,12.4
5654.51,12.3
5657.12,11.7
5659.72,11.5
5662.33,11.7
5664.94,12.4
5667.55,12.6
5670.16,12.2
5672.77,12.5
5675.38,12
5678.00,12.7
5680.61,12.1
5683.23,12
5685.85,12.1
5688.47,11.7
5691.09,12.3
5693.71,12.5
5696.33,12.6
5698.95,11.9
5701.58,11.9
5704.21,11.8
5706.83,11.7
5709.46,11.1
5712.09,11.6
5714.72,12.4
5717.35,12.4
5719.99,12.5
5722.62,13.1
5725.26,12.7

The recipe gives 0.8 angstrom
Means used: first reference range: 12.2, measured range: 12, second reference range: 12.5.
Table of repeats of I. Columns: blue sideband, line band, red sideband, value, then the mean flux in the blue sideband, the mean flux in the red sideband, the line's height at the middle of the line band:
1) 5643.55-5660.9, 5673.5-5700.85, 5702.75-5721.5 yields -0.5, 12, 11.9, 12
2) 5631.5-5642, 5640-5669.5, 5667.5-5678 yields 0.5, 12.3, 12.3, 12.3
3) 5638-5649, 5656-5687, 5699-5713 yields -0.5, 12.2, 11.6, 11.9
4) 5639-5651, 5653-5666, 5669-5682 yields 0.3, 12.2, 12.3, 12.2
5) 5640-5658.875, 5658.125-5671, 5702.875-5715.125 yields -0.1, 12.1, 11.7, 12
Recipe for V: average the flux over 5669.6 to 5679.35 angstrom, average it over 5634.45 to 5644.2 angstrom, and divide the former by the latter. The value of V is 1.01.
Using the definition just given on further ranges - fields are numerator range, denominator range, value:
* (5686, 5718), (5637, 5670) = 0.99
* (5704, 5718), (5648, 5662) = 0.98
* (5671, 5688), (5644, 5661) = 1.01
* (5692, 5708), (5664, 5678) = 0.98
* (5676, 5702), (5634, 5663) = 1.01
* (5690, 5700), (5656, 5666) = 1.05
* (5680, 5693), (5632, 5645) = 0.99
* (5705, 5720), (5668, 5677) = 0.97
